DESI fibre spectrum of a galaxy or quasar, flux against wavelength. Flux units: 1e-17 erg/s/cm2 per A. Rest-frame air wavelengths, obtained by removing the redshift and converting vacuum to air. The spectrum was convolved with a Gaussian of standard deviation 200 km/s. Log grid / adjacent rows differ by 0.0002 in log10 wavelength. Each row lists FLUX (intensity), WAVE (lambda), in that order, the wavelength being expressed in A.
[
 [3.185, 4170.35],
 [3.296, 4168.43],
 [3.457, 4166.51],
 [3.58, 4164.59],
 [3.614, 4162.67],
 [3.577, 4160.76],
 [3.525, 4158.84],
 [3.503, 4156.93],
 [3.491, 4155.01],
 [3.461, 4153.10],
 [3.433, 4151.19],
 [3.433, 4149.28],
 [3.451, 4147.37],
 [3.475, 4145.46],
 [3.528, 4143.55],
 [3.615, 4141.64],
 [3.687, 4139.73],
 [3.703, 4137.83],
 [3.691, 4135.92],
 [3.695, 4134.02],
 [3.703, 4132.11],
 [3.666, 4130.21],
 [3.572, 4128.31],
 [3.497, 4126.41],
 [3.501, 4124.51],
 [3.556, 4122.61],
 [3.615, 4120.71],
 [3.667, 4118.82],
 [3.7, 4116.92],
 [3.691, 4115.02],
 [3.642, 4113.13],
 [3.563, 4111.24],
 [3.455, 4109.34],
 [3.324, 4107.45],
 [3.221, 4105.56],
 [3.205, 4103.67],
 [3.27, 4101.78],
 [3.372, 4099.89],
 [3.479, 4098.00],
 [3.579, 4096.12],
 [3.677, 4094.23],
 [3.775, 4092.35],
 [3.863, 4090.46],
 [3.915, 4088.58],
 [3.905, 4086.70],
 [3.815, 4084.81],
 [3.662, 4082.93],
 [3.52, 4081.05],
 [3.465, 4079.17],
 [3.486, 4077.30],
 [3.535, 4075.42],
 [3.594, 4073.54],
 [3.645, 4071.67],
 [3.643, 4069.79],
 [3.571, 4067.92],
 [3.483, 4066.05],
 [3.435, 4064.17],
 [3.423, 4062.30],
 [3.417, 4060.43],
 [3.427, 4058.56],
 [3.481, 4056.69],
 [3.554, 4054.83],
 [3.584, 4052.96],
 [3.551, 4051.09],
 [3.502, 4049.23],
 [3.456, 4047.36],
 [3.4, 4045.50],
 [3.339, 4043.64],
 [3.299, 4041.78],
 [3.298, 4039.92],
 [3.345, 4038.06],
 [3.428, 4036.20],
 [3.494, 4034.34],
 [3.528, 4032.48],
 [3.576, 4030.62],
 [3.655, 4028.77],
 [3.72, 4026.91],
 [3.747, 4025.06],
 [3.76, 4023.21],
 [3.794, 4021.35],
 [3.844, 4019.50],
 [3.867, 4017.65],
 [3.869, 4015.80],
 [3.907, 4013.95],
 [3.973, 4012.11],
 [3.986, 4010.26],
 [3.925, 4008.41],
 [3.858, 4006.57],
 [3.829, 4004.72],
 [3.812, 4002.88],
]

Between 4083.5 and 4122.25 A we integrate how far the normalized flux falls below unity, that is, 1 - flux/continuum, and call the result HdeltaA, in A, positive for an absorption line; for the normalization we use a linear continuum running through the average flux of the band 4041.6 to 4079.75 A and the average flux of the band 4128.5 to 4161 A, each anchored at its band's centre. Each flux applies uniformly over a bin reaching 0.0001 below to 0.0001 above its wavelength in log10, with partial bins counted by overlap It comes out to -0.6 A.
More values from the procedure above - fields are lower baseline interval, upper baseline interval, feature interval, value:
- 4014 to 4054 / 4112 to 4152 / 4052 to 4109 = 0.7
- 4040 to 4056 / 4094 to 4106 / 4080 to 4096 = -1.6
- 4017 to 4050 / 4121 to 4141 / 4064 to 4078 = 0.1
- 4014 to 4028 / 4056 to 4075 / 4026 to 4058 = 1.6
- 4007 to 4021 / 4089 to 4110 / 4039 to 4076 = 2.1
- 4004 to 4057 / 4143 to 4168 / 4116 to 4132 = -0.3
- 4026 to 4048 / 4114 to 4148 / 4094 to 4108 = 0.7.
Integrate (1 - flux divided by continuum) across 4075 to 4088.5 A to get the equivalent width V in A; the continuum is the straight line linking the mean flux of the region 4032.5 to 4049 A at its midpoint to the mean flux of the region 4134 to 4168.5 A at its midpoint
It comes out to -0.78 A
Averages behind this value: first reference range 3.4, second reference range 3.54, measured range 3.65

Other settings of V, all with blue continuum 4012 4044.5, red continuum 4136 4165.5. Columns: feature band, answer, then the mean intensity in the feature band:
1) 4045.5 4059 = 0.4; 3.5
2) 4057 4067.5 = 0.5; 3.44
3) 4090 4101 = -0.1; 3.61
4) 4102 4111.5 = 0.6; 3.33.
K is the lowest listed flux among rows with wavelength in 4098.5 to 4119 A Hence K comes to 3.205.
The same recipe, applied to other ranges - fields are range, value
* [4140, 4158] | 3.433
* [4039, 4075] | 3.298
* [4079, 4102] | 3.27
